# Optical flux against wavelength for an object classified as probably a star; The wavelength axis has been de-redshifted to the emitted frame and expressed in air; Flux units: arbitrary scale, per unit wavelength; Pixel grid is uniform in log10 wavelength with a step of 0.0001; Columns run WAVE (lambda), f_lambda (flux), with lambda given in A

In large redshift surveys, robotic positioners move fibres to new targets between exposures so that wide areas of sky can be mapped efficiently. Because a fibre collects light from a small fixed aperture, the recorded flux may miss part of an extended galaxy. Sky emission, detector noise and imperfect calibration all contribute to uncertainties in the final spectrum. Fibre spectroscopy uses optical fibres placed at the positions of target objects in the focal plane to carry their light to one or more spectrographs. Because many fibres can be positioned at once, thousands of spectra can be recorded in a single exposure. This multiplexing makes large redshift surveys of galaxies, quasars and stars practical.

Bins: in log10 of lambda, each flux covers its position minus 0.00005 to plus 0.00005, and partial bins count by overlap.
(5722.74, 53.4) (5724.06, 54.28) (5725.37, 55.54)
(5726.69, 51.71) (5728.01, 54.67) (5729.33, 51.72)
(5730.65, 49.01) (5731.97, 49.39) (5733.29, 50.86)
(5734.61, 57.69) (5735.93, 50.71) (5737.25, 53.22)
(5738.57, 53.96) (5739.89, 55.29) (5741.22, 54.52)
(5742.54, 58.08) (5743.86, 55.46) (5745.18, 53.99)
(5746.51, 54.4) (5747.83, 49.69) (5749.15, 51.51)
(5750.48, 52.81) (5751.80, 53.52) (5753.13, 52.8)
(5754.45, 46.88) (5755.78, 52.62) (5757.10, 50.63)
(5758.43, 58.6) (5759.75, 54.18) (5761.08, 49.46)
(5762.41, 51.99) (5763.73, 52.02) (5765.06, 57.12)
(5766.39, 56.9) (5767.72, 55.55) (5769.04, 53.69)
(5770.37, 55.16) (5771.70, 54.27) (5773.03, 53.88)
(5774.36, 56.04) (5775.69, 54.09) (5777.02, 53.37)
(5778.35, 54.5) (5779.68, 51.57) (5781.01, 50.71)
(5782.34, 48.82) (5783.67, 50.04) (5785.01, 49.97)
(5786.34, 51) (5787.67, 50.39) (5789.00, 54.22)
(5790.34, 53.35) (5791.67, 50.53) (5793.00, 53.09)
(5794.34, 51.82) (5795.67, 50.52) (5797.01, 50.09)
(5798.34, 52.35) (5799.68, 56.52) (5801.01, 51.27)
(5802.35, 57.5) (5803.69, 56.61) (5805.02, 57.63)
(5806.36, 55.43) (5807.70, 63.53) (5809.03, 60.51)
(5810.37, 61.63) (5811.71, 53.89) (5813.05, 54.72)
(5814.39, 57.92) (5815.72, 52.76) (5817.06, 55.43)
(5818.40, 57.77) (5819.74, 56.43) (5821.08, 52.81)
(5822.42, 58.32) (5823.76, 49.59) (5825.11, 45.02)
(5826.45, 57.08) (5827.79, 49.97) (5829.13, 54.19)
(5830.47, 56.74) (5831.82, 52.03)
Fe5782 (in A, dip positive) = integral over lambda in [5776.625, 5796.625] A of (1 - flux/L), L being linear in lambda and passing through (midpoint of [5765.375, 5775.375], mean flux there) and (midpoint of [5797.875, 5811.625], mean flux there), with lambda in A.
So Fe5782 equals 1.6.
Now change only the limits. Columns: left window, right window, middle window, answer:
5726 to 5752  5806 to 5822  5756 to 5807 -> 1.8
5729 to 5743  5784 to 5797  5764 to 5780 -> -0.8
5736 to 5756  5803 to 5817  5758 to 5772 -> 0.0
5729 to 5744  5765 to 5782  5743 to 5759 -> 0.3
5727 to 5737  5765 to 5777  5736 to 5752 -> -0.2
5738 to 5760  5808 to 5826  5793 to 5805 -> 0.3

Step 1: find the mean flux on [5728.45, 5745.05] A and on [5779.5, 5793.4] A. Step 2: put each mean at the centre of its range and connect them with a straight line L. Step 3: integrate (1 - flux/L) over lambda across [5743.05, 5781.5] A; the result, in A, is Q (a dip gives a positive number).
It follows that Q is -0.8 A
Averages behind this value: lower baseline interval 53.4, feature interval 53.4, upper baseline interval 51.2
